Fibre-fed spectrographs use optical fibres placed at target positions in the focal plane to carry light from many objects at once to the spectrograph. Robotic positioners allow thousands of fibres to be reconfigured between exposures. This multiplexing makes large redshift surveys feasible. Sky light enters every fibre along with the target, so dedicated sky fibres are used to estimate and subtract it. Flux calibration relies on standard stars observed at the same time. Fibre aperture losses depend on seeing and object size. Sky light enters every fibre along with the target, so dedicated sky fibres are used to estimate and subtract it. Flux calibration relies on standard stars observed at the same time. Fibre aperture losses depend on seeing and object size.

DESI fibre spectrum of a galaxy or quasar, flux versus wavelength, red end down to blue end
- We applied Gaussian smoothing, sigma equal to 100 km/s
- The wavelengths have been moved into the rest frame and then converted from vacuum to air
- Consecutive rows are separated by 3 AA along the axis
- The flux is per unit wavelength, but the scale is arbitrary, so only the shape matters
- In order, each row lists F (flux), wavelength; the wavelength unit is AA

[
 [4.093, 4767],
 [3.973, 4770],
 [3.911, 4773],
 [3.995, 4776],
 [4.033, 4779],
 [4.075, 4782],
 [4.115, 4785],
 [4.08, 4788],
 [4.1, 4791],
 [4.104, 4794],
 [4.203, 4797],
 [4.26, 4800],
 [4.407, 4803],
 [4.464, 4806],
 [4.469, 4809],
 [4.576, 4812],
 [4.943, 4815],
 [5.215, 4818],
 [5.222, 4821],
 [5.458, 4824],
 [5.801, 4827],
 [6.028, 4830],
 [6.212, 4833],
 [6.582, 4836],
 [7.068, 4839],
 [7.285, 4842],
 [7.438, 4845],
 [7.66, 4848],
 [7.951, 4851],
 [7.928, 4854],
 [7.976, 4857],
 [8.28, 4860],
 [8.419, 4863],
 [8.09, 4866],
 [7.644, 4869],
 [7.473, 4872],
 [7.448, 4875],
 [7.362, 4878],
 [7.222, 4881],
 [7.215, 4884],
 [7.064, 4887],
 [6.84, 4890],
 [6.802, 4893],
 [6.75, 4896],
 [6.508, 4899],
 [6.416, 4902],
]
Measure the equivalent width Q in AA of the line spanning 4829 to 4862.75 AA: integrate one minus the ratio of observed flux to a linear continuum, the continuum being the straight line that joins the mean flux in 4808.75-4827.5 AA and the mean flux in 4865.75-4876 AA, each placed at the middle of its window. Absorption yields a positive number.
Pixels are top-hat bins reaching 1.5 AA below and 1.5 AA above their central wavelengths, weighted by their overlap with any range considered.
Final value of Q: -4.9 AA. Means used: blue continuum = 5.1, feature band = 7.37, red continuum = 7.62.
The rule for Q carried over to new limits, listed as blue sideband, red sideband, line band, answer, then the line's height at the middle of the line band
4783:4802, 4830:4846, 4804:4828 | 2.4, 5.53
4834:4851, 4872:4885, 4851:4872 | -2.1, 7.29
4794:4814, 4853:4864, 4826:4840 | 0.1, 6.39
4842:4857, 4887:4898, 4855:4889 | -1.8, 7.25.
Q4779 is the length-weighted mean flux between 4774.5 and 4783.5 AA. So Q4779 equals 4.03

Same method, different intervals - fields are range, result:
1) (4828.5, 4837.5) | 6.27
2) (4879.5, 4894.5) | 7.03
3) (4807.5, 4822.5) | 4.89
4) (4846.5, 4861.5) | 7.96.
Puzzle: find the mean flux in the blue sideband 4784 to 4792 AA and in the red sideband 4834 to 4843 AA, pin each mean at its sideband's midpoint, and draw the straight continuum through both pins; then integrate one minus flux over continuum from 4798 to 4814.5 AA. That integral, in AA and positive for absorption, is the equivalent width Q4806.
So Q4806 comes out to 2.1 AA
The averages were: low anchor 4.1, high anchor 6.92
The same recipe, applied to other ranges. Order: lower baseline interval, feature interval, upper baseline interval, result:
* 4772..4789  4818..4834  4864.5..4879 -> 0.40 AA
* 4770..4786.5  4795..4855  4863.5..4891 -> -1.40 AA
